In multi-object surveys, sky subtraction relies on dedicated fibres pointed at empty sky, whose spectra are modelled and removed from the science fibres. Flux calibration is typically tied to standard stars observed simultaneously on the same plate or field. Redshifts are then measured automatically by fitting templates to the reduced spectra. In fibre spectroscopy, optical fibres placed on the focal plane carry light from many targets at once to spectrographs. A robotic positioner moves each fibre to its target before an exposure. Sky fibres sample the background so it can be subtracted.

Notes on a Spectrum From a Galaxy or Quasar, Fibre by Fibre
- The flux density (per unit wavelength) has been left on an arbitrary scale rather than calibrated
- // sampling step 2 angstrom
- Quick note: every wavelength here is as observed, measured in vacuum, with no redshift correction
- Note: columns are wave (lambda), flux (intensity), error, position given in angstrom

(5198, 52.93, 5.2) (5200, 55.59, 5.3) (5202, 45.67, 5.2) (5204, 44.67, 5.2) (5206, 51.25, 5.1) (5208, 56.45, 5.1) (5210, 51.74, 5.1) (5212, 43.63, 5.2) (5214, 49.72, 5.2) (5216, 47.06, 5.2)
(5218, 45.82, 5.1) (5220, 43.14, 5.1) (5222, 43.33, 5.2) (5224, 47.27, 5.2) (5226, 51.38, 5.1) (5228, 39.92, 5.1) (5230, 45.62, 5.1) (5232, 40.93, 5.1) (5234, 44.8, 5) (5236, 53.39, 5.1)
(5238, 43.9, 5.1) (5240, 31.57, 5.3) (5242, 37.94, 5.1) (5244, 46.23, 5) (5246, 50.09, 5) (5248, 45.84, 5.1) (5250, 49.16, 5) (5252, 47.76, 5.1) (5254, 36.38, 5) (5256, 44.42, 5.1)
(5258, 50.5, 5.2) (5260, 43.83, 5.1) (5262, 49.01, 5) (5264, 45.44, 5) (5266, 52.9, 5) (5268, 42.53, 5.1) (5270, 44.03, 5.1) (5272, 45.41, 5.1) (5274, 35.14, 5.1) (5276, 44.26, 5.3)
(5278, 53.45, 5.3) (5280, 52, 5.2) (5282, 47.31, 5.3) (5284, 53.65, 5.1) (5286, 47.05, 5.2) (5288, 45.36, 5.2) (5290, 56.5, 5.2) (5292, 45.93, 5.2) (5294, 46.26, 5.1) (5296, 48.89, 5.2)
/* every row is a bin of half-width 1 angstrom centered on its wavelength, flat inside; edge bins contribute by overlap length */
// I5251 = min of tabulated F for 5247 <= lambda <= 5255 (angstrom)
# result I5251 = 36.38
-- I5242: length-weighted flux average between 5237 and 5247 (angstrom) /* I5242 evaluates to 41.9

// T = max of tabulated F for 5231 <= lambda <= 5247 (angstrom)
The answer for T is 53.39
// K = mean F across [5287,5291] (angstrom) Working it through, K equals 50.9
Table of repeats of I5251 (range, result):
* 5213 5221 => 43.14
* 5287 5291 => 45.36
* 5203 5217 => 43.63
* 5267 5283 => 35.14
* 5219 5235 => 39.92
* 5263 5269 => 42.53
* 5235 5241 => 31.57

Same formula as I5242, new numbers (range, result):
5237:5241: 37.7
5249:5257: 44.4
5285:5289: 46.2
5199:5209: 50.7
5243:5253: 47.8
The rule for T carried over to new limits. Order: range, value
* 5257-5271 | 52.9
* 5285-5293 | 56.5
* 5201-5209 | 56.45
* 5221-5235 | 51.38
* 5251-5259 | 50.5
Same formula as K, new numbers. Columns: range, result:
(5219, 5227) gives 46.3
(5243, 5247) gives 48.2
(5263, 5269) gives 47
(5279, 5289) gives 49.1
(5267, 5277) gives 42.3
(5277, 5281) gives 52.7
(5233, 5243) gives 42.3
